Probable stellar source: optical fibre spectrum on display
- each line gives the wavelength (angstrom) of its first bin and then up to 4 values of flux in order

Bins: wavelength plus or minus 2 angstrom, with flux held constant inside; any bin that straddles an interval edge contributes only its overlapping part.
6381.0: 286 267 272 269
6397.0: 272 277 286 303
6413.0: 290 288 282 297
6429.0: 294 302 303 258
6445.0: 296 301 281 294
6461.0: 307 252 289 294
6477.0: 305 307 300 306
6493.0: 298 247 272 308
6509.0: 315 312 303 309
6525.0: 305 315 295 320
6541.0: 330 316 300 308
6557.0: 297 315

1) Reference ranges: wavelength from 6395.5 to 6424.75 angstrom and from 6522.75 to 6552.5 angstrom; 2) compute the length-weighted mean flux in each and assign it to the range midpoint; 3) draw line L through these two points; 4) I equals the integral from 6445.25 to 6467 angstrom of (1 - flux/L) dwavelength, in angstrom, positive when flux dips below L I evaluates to 0.56 angstrom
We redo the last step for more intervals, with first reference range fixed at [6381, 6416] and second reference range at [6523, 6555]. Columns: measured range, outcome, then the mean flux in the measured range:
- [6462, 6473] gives 0.64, 278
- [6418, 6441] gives -0.40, 292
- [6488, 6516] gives 0.84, 294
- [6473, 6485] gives -0.21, 303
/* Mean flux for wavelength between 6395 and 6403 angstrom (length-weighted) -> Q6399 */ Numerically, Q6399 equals 274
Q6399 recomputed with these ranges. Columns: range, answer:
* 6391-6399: 270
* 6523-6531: 310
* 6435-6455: 288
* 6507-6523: 310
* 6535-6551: 316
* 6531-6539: 308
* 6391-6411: 281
